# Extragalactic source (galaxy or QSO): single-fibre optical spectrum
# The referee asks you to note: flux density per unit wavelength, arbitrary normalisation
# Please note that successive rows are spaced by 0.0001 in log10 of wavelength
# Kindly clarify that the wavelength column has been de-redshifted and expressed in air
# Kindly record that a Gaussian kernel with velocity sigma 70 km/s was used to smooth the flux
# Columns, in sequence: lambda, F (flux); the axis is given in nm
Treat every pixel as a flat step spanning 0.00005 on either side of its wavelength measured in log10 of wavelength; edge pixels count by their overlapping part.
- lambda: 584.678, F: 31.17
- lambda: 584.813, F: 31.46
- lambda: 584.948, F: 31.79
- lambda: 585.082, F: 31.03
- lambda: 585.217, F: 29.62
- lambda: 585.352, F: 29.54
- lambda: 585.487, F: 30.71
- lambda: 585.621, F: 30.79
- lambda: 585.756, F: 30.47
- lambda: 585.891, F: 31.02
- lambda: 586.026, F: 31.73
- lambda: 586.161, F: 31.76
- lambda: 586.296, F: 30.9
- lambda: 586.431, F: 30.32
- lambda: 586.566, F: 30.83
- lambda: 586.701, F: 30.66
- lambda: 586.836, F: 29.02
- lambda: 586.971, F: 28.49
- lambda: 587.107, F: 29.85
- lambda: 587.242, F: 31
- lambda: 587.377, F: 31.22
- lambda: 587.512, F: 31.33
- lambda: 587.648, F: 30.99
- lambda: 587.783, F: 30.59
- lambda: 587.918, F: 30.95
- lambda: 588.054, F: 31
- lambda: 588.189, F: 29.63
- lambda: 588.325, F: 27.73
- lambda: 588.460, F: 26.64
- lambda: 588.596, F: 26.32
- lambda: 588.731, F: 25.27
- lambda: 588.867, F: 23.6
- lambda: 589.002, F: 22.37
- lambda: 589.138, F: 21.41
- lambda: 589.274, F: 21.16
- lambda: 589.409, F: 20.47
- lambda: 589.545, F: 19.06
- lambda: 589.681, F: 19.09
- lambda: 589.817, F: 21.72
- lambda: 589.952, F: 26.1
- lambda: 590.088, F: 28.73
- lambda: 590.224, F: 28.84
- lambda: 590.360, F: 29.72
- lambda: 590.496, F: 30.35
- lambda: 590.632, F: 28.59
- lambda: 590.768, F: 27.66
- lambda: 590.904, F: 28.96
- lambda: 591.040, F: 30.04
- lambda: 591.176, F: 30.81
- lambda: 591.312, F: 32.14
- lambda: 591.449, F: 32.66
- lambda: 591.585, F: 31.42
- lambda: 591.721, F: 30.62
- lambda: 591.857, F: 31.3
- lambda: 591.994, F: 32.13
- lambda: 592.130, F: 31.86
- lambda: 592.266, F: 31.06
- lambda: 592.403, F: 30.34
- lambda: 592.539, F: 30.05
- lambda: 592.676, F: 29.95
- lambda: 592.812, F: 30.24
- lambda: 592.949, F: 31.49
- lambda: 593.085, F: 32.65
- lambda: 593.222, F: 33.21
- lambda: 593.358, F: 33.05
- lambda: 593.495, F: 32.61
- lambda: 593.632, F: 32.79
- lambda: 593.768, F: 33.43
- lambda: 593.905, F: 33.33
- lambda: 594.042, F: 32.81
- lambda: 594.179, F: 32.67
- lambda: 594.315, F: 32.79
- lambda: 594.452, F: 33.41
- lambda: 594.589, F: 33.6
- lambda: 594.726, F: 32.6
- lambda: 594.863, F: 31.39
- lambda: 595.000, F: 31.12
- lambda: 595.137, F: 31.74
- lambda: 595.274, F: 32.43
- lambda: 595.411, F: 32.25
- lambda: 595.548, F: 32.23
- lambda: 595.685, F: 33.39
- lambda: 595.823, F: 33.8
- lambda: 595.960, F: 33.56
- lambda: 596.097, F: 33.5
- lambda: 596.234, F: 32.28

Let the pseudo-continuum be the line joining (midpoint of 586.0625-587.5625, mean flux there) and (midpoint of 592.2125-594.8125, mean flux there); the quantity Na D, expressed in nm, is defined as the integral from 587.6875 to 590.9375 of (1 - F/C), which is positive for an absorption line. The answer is 0.53 nm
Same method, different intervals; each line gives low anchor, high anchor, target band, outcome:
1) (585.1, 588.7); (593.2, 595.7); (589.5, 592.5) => 0.251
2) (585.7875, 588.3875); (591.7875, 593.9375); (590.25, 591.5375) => 0.052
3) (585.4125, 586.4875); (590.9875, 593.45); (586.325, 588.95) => 0.158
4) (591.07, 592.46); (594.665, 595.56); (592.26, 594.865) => -0.043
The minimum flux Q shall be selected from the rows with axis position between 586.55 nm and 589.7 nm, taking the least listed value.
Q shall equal 19.06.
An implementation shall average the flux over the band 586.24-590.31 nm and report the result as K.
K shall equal 27.2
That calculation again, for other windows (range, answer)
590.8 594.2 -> 31.6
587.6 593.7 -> 28.6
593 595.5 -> 32.7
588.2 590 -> 23.3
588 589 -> 26.8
